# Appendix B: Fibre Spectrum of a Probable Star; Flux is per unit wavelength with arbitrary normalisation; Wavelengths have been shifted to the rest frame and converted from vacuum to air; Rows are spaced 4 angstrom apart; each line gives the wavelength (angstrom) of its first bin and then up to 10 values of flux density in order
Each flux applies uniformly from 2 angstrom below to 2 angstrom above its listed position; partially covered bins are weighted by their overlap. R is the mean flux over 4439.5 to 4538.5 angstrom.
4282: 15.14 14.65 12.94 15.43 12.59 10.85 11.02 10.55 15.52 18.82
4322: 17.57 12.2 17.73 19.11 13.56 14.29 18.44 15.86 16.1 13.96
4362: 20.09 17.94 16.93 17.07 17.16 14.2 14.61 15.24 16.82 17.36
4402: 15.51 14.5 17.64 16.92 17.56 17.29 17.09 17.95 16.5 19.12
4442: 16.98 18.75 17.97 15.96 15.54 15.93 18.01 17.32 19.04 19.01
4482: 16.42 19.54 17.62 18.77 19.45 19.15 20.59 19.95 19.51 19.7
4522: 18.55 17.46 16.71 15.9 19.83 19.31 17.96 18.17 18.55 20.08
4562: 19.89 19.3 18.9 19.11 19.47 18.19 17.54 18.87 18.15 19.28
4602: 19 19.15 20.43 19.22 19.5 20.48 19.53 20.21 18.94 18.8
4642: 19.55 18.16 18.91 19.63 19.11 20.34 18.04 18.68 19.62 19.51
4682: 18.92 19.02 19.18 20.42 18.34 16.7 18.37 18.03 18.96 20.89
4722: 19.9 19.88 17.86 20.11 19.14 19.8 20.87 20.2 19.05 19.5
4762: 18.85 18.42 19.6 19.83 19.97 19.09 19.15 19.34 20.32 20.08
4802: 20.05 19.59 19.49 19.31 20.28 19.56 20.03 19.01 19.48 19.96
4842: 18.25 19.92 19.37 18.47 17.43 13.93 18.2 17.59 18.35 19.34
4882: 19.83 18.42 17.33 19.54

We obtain 18.1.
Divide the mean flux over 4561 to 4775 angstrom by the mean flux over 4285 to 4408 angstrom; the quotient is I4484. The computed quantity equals 1.2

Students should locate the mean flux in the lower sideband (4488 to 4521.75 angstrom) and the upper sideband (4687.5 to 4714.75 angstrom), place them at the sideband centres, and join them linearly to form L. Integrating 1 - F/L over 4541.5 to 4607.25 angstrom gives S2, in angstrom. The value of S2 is 0.6 angstrom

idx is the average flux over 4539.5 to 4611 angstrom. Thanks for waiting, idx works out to 18.9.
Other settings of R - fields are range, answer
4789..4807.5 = 19.9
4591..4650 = 19.3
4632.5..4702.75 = 19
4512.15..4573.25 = 18.7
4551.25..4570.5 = 19.3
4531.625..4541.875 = 18.1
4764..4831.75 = 19.6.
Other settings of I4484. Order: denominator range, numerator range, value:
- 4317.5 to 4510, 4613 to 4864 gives 1.12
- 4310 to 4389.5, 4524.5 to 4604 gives 1.15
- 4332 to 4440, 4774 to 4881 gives 1.15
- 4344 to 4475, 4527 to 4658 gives 1.12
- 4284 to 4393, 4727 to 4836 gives 1.27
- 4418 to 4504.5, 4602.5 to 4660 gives 1.09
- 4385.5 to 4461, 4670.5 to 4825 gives 1.15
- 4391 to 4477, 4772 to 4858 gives 1.14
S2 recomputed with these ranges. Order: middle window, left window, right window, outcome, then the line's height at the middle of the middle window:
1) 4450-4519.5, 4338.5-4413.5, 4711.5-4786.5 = -4.3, 17.2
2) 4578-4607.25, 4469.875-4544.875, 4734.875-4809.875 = 0.5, 19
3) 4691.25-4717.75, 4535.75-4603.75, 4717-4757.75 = 1.2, 19.6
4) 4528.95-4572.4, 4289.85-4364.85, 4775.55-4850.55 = -3.6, 17.2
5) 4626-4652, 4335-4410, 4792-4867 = -1.8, 17.9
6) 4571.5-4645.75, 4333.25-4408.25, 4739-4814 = -3.9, 18.2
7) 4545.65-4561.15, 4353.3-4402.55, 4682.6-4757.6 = -0.8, 17.9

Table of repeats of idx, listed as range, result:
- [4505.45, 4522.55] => 19.7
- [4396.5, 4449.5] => 17.2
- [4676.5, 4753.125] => 19.3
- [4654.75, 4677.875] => 19.2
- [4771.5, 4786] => 19.6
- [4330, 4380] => 16.8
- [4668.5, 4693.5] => 19.2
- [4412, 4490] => 17.5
